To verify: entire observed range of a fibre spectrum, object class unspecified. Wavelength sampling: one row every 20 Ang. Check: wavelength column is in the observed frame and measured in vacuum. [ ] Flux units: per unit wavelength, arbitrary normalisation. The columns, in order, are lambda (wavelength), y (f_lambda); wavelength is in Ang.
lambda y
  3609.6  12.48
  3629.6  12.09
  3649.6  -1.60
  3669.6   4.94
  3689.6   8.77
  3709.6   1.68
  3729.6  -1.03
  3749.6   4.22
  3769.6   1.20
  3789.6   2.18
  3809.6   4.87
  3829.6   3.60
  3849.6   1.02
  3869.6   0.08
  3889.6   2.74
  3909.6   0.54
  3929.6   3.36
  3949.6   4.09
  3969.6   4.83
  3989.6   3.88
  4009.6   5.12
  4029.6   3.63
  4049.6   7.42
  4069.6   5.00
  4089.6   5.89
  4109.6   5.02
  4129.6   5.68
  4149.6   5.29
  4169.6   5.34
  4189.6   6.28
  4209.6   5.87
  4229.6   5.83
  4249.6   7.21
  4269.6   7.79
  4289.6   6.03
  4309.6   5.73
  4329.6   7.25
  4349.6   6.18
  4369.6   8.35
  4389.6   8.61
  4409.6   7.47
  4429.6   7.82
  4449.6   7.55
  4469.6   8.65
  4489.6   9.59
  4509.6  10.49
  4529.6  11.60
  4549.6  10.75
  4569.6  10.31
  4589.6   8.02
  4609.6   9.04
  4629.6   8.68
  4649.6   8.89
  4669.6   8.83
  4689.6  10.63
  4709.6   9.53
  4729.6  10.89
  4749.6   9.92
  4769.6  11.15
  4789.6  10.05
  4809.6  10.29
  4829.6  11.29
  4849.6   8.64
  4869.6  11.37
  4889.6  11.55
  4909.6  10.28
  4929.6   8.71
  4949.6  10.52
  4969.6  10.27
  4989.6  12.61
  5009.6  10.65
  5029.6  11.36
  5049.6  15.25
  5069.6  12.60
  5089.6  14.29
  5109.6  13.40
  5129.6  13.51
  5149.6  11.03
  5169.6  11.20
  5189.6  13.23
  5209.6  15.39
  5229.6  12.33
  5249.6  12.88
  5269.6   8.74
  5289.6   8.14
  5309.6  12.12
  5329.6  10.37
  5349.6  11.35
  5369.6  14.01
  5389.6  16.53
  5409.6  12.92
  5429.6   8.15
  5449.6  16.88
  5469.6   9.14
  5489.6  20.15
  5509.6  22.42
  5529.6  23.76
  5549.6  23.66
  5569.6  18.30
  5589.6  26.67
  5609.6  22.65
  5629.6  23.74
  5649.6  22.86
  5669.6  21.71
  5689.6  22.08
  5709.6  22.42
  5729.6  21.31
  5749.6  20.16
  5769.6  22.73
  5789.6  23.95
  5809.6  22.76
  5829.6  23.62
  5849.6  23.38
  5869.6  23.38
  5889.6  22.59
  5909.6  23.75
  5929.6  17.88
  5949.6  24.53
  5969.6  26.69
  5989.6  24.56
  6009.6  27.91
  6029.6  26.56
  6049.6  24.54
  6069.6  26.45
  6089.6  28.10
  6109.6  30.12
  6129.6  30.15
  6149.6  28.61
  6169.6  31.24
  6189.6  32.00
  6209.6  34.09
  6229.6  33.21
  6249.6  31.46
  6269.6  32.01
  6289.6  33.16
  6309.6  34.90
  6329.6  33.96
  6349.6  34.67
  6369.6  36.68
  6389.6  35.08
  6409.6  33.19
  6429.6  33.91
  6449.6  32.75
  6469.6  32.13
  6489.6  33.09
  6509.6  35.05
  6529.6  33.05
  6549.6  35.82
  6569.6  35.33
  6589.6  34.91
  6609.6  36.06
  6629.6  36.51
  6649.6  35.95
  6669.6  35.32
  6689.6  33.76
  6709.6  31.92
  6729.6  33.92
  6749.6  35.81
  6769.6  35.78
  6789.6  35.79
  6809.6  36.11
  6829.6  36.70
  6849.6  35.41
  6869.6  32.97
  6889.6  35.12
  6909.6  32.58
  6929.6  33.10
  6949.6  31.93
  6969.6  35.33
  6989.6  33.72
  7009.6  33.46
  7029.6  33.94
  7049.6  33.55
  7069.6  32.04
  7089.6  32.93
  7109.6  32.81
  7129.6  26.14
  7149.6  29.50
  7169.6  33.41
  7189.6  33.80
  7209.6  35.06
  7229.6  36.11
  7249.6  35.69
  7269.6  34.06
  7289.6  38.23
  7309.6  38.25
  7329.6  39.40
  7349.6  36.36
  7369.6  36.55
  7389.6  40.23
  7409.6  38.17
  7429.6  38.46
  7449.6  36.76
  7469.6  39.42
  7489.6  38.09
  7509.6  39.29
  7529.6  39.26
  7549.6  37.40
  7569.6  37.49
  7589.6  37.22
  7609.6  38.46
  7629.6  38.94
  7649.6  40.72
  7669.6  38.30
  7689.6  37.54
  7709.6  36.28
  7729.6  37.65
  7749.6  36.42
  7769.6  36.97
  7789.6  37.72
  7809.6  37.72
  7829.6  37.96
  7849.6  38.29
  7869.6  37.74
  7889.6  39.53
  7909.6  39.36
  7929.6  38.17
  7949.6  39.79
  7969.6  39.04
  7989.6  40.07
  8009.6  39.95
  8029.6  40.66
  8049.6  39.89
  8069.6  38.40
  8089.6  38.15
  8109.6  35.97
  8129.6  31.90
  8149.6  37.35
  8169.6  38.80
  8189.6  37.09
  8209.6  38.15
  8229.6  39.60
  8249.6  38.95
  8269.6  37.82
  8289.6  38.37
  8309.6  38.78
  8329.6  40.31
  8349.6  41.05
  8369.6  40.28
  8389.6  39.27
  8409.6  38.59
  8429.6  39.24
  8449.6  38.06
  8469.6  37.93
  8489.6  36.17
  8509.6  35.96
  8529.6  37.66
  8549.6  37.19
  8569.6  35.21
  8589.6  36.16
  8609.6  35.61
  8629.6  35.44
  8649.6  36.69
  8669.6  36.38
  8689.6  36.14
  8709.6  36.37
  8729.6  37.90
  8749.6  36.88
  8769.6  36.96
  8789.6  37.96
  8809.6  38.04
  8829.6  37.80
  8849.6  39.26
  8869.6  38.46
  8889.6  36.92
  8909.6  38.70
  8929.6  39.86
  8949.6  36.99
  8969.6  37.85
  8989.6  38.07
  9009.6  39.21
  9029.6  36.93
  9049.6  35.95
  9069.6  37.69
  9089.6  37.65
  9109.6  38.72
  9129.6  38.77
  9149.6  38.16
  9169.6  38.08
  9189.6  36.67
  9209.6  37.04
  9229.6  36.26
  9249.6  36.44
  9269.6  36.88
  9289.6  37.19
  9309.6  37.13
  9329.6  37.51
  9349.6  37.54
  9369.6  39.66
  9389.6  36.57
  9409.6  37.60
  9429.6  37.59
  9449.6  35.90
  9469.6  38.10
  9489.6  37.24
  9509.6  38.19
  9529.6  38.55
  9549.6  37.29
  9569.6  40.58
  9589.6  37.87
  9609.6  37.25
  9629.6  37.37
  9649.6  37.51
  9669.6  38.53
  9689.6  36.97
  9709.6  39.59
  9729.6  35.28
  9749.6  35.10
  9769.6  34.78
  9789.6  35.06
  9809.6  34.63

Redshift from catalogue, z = 0.38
